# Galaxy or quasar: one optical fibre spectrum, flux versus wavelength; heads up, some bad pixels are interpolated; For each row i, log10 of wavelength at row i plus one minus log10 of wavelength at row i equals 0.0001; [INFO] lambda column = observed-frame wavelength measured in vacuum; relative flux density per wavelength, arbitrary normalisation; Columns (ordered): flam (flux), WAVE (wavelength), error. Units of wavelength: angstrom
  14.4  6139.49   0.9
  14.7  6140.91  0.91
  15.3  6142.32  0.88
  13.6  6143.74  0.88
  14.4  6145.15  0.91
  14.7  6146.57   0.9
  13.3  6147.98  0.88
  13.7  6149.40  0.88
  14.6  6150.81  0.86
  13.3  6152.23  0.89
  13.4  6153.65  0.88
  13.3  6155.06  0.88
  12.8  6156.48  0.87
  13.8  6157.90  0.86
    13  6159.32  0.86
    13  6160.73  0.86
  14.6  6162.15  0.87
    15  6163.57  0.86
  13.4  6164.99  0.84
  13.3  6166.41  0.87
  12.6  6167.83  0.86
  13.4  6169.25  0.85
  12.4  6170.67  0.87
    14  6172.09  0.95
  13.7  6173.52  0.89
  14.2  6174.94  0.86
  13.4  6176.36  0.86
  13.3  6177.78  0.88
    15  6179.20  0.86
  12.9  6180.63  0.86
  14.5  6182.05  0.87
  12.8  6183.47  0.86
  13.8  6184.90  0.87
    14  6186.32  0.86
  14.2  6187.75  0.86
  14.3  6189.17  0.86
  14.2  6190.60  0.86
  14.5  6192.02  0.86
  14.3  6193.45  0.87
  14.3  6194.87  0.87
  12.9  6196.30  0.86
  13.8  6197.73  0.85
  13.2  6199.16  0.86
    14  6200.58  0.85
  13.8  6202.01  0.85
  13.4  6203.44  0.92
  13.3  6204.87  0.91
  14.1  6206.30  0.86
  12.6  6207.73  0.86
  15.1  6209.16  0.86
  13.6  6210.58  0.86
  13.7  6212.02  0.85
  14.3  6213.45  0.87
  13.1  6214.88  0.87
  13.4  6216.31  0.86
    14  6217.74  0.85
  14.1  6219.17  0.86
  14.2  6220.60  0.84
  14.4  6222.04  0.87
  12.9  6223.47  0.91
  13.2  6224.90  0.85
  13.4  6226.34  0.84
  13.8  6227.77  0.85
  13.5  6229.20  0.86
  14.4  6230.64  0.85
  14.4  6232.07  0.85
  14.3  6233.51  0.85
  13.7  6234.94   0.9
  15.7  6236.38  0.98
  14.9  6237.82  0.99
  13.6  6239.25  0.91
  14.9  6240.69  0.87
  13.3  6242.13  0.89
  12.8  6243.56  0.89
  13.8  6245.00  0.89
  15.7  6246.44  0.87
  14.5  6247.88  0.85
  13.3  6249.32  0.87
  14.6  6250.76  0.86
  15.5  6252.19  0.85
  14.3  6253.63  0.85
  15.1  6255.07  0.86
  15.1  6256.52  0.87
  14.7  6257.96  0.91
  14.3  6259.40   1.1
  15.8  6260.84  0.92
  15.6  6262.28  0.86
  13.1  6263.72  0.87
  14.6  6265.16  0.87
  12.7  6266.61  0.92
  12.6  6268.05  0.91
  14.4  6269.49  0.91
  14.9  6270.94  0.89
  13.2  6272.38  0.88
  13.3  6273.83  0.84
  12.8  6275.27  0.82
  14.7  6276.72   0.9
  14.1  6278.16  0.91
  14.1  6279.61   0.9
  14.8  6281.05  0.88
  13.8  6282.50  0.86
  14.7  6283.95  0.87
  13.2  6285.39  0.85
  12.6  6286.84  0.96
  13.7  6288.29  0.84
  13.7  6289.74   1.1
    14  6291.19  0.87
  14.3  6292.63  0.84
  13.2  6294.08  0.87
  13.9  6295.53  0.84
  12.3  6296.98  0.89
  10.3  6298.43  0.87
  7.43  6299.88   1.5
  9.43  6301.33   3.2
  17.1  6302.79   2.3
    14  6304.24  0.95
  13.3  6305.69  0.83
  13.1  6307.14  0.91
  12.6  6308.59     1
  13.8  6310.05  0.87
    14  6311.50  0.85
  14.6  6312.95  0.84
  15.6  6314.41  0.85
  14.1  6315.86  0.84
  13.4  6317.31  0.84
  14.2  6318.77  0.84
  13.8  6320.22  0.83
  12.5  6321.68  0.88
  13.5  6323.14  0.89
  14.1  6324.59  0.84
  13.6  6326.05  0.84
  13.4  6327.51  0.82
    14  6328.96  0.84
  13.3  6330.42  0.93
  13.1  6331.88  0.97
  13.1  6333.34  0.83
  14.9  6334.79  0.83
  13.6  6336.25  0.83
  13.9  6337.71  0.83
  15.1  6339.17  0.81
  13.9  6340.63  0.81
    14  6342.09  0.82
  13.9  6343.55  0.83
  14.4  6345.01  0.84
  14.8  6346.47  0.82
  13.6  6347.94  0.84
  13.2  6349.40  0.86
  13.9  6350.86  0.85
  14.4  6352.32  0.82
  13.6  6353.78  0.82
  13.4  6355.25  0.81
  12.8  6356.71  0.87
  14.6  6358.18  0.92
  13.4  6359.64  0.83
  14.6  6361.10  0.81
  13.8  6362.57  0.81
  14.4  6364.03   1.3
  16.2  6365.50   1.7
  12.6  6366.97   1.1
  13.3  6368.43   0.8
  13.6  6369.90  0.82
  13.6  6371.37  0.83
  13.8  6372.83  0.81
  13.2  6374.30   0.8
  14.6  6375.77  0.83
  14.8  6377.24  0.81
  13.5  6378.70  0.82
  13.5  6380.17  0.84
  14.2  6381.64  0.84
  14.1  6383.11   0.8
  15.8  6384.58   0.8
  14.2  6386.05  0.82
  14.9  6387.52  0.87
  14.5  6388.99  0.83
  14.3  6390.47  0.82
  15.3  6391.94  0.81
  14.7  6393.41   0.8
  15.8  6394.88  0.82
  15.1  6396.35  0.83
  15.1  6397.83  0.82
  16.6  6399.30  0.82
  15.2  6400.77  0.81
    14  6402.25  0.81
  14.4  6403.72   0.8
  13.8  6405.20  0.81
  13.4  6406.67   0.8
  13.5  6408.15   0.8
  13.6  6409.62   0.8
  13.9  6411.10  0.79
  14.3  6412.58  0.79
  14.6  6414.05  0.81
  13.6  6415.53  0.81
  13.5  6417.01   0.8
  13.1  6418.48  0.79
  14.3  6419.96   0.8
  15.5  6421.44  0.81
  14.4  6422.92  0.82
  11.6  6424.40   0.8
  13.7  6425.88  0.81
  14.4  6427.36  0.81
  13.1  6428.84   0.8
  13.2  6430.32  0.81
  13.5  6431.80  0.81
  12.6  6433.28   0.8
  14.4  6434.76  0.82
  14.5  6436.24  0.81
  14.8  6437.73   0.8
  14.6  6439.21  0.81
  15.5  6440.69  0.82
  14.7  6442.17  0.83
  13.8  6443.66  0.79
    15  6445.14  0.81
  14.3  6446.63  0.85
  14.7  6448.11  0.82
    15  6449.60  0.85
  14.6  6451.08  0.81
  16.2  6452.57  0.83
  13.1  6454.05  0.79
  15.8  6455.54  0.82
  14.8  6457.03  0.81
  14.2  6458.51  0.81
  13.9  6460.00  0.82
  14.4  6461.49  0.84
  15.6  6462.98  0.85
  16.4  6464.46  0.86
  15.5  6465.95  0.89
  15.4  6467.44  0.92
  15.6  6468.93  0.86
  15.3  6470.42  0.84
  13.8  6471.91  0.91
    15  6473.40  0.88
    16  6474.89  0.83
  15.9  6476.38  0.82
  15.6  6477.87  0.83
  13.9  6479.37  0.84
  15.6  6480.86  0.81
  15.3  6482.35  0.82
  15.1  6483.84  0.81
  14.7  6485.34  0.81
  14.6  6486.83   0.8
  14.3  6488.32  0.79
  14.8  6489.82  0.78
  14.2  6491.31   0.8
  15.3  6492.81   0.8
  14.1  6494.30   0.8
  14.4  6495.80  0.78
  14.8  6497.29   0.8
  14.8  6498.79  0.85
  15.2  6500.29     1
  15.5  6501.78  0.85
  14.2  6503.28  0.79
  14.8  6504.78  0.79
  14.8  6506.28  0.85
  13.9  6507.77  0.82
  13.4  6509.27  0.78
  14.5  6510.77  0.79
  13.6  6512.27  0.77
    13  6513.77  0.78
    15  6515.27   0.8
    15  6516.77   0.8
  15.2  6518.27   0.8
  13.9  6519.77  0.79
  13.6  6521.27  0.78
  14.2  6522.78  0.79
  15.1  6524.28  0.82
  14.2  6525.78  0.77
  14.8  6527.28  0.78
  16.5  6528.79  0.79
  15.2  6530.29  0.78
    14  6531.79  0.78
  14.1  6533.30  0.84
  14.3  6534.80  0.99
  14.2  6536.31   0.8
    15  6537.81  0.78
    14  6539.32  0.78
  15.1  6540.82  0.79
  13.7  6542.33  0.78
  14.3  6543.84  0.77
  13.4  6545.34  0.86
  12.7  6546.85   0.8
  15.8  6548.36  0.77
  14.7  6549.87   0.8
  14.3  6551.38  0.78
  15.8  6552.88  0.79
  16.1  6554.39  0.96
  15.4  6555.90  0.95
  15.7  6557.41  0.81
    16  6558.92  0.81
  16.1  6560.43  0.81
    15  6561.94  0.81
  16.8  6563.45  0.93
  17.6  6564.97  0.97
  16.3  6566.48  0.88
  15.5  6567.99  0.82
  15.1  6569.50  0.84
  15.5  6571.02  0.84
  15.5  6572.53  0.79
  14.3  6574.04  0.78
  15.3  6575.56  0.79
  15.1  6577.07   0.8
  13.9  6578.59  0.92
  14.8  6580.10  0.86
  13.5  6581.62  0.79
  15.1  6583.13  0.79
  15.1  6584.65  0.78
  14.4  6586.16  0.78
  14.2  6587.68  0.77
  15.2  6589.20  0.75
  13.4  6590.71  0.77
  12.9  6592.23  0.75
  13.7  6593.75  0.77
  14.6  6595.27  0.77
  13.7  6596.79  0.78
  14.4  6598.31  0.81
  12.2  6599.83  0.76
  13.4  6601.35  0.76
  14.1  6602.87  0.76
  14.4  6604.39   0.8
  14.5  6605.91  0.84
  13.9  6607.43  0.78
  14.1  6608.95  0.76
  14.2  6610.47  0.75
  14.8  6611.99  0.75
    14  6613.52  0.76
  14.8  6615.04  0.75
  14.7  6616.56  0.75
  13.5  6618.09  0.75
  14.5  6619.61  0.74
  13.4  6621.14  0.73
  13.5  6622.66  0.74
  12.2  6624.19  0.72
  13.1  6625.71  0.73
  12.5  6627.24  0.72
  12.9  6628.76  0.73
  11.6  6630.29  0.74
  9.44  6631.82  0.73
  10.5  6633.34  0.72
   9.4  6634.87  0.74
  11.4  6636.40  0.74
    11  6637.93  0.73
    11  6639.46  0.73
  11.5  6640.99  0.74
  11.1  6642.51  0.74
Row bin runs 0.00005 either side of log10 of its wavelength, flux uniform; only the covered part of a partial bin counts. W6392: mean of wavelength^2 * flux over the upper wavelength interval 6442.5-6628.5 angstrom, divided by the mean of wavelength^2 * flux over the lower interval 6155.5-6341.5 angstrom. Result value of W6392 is 1.16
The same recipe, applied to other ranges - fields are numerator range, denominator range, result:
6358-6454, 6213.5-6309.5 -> 1.08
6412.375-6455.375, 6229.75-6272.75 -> 1.05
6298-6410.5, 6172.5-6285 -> 1.03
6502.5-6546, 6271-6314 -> 1.16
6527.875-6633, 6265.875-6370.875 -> 1.14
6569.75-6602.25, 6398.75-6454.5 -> 1.06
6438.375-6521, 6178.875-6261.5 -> 1.14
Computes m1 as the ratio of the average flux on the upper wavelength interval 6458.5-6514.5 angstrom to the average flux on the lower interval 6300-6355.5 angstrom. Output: 1.08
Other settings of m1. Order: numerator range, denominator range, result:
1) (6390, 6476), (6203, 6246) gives 1.05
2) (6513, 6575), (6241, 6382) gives 1.08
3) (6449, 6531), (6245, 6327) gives 1.07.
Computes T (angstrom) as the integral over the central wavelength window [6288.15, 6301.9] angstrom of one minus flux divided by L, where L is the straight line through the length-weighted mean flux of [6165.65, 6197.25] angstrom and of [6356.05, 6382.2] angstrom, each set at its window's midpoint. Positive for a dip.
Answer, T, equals 1.6 angstrom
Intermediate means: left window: 13.7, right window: 13.9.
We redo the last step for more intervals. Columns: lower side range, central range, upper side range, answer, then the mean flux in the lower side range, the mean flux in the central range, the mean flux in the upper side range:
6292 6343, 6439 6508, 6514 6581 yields -2.0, 13.4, 14.9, 14.9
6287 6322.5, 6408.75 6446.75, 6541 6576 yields 0.6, 13.3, 14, 15.3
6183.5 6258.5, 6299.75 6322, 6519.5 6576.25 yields 1.3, 14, 13.5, 15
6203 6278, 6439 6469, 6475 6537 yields -0.8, 14.1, 14.9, 14.6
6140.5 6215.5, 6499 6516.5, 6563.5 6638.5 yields -0.7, 13.8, 14.4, 13.8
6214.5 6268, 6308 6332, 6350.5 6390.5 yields 0.6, 14.2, 13.8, 14.1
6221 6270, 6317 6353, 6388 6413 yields 1.5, 14.2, 13.8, 14.6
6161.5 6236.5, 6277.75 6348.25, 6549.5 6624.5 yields 2.3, 13.8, 13.6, 14.6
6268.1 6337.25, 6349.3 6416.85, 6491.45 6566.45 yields -1.2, 13.5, 14.2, 14.8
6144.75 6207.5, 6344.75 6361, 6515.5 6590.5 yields 0.5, 13.7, 13.8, 14.9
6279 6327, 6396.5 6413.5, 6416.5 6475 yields -0.2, 13.4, 14.4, 14.5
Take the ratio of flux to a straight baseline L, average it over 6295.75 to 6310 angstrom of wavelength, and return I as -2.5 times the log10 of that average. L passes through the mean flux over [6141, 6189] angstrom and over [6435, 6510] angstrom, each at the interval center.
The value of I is 0.16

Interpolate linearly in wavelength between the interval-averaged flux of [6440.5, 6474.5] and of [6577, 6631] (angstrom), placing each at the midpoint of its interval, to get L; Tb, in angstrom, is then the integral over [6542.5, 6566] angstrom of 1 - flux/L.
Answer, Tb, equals -1.8 angstrom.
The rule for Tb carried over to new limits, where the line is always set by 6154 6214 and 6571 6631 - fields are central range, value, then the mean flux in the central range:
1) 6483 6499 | -0.82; 14.6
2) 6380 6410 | -1.61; 14.6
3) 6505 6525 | -0.45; 14.3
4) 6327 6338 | 0.12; 13.7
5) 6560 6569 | -1.42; 16.2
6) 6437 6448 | -0.62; 14.7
